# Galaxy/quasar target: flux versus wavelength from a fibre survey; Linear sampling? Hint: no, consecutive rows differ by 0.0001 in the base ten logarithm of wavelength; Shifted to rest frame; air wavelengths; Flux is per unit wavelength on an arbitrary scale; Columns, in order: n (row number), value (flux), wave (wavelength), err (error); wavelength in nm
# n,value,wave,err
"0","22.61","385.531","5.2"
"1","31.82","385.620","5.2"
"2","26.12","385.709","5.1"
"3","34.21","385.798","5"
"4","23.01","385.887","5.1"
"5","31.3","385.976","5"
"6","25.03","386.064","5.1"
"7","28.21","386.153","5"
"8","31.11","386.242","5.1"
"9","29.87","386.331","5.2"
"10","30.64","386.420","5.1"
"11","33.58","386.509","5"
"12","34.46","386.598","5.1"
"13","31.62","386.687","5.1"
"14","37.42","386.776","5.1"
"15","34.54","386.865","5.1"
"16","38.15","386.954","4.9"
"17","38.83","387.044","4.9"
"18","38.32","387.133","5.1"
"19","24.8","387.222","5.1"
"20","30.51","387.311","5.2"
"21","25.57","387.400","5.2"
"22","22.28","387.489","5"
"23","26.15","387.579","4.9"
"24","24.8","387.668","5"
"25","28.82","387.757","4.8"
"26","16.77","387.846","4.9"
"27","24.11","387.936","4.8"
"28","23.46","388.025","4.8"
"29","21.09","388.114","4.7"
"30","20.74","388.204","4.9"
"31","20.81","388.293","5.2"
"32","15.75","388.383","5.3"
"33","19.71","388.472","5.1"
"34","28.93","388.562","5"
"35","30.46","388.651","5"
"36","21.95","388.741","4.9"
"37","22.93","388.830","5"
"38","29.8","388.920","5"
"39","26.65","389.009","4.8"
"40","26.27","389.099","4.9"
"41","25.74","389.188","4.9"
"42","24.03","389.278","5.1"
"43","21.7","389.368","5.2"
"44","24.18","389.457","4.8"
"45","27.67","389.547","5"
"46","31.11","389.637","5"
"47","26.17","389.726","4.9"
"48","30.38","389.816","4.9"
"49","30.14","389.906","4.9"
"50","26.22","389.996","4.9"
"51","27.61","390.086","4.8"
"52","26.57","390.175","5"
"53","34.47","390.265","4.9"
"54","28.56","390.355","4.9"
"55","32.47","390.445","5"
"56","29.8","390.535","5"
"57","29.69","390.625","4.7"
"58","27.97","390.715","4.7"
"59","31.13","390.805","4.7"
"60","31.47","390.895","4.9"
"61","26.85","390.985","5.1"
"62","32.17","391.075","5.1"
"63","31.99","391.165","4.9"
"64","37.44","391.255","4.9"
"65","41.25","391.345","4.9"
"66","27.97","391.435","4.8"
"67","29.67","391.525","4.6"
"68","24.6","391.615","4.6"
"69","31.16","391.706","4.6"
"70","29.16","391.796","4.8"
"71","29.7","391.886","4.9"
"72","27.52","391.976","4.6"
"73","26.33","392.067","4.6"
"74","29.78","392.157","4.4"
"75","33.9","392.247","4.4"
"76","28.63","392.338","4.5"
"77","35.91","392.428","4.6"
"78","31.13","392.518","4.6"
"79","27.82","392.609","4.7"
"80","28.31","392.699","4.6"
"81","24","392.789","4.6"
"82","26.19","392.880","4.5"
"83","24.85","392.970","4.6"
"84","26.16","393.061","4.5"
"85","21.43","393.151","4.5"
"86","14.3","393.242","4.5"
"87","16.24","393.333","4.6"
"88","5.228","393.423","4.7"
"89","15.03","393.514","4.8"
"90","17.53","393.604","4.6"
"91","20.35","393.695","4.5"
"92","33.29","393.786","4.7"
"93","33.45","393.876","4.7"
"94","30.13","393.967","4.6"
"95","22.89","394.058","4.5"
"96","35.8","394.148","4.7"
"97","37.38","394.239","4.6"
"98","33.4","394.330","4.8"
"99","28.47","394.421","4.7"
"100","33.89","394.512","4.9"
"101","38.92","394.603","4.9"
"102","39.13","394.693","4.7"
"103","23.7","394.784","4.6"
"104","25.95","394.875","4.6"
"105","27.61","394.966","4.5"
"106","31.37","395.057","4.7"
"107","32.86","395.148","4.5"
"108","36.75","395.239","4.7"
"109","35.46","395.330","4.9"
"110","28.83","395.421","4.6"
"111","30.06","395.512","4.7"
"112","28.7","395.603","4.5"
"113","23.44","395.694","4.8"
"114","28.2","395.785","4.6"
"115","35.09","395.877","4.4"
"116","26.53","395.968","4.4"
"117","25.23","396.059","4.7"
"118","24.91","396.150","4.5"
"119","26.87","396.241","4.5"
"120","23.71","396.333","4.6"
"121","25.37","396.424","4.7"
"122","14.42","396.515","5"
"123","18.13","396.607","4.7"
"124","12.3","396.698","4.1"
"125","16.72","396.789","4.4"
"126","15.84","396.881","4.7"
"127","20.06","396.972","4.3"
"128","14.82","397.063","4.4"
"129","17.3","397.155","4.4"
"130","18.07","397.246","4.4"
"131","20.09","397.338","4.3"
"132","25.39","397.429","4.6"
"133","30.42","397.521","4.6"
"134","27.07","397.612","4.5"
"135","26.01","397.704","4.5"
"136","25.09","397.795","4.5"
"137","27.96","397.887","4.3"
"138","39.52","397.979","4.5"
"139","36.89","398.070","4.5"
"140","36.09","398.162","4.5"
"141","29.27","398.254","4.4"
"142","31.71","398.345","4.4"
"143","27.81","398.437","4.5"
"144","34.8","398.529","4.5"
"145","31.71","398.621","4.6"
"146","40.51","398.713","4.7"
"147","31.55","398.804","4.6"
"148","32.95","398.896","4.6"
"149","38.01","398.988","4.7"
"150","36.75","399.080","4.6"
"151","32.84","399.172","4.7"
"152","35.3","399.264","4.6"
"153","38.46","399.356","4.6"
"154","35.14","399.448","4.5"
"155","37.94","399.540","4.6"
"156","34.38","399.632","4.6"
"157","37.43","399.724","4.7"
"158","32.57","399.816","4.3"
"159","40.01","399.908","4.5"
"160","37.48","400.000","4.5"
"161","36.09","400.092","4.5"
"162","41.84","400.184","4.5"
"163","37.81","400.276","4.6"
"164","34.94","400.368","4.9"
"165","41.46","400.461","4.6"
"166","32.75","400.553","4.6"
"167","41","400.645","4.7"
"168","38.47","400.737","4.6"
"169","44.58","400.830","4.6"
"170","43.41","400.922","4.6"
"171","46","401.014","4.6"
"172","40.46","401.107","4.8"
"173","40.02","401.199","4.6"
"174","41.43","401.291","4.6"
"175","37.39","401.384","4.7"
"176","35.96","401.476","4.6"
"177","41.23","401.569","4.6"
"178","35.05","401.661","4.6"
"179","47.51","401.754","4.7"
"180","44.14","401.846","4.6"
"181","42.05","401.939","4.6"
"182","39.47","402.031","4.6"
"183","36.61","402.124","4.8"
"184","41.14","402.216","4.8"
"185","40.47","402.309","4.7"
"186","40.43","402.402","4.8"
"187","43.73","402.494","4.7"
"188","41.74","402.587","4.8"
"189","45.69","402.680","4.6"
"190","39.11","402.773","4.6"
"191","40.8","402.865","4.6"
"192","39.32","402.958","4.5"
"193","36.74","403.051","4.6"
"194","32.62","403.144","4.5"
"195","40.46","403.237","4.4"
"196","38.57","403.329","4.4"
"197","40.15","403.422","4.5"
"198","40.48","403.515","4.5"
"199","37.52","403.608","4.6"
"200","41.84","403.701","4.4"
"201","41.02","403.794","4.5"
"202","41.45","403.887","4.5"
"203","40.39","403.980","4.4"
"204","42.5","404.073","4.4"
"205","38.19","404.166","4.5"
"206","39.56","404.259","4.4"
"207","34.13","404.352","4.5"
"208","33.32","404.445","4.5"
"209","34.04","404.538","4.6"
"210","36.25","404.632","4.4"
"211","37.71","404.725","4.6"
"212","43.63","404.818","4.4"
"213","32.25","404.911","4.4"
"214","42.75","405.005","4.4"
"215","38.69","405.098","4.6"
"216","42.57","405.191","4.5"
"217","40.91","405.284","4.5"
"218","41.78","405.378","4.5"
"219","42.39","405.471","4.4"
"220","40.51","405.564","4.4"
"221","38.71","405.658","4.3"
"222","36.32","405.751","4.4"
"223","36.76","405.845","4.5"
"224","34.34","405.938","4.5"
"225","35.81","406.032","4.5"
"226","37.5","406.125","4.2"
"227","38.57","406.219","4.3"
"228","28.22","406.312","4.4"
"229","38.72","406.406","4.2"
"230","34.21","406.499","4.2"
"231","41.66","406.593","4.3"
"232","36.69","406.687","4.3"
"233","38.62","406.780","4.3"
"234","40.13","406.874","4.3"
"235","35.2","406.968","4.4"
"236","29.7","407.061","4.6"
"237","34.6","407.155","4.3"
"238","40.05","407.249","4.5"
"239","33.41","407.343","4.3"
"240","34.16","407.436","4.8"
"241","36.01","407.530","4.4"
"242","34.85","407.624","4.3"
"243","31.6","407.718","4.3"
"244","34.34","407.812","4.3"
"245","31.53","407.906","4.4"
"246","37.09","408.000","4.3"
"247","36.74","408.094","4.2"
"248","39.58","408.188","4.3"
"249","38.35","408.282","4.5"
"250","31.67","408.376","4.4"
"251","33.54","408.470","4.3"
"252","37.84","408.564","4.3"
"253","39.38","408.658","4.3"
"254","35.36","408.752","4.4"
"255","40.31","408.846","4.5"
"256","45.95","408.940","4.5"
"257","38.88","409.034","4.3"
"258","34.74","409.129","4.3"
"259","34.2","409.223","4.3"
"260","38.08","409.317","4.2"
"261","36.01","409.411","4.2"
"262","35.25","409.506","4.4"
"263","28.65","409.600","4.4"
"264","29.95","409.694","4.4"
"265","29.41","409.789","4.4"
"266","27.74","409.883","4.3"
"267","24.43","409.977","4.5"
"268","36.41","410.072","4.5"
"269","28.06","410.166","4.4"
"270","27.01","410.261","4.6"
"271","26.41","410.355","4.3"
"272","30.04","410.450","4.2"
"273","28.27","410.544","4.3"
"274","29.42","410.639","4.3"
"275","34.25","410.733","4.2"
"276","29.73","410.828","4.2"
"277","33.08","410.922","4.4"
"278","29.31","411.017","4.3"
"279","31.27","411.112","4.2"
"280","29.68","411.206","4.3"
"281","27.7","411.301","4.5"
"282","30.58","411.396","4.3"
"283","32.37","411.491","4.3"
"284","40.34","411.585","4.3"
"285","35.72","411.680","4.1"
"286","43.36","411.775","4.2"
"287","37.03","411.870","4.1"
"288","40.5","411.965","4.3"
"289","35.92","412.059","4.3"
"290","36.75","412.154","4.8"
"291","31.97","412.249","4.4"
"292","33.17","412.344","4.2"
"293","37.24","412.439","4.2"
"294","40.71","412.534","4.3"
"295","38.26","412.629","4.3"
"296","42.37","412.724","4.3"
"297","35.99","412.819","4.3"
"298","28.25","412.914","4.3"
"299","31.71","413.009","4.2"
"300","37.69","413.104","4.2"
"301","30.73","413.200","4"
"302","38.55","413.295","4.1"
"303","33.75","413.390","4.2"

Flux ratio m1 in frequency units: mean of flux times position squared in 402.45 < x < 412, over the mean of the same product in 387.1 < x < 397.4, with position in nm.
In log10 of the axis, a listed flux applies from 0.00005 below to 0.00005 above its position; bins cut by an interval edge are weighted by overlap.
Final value 1.46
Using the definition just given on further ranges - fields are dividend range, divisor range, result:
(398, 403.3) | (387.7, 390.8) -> 1.55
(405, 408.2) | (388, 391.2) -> 1.49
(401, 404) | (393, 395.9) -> 1.51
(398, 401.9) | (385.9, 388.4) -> 1.42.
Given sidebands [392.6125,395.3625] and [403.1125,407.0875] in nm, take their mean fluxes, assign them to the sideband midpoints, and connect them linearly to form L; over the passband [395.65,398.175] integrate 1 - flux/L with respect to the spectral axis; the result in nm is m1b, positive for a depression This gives 0.50 nm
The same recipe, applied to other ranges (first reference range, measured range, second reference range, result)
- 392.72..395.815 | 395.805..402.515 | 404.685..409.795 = -0.404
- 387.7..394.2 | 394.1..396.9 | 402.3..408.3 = 0.199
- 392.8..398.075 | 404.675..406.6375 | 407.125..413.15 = -0.409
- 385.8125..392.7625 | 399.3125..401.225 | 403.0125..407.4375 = -0.201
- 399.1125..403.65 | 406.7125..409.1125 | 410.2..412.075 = -0.113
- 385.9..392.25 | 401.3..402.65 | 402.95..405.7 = -0.116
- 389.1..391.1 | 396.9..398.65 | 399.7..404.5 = 0.416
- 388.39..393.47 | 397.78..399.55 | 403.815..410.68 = -0.150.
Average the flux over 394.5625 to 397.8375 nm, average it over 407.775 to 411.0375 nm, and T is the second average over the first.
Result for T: 1.31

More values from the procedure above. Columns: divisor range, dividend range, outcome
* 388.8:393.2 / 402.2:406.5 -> 1.35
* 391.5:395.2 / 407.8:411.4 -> 1.20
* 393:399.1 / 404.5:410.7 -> 1.31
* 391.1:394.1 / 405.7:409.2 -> 1.35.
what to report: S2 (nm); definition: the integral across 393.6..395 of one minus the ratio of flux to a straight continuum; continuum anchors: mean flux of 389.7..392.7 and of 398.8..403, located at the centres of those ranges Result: 0.11 nm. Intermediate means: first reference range 30.2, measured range 30.5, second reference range 39.1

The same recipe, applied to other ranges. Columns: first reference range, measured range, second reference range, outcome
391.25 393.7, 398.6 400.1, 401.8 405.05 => -0.06 nm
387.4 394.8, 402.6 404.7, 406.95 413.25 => -0.47 nm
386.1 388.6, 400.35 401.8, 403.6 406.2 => -0.15 nm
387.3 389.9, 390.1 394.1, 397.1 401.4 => 0.03 nm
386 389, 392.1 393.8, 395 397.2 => 0.12 nm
